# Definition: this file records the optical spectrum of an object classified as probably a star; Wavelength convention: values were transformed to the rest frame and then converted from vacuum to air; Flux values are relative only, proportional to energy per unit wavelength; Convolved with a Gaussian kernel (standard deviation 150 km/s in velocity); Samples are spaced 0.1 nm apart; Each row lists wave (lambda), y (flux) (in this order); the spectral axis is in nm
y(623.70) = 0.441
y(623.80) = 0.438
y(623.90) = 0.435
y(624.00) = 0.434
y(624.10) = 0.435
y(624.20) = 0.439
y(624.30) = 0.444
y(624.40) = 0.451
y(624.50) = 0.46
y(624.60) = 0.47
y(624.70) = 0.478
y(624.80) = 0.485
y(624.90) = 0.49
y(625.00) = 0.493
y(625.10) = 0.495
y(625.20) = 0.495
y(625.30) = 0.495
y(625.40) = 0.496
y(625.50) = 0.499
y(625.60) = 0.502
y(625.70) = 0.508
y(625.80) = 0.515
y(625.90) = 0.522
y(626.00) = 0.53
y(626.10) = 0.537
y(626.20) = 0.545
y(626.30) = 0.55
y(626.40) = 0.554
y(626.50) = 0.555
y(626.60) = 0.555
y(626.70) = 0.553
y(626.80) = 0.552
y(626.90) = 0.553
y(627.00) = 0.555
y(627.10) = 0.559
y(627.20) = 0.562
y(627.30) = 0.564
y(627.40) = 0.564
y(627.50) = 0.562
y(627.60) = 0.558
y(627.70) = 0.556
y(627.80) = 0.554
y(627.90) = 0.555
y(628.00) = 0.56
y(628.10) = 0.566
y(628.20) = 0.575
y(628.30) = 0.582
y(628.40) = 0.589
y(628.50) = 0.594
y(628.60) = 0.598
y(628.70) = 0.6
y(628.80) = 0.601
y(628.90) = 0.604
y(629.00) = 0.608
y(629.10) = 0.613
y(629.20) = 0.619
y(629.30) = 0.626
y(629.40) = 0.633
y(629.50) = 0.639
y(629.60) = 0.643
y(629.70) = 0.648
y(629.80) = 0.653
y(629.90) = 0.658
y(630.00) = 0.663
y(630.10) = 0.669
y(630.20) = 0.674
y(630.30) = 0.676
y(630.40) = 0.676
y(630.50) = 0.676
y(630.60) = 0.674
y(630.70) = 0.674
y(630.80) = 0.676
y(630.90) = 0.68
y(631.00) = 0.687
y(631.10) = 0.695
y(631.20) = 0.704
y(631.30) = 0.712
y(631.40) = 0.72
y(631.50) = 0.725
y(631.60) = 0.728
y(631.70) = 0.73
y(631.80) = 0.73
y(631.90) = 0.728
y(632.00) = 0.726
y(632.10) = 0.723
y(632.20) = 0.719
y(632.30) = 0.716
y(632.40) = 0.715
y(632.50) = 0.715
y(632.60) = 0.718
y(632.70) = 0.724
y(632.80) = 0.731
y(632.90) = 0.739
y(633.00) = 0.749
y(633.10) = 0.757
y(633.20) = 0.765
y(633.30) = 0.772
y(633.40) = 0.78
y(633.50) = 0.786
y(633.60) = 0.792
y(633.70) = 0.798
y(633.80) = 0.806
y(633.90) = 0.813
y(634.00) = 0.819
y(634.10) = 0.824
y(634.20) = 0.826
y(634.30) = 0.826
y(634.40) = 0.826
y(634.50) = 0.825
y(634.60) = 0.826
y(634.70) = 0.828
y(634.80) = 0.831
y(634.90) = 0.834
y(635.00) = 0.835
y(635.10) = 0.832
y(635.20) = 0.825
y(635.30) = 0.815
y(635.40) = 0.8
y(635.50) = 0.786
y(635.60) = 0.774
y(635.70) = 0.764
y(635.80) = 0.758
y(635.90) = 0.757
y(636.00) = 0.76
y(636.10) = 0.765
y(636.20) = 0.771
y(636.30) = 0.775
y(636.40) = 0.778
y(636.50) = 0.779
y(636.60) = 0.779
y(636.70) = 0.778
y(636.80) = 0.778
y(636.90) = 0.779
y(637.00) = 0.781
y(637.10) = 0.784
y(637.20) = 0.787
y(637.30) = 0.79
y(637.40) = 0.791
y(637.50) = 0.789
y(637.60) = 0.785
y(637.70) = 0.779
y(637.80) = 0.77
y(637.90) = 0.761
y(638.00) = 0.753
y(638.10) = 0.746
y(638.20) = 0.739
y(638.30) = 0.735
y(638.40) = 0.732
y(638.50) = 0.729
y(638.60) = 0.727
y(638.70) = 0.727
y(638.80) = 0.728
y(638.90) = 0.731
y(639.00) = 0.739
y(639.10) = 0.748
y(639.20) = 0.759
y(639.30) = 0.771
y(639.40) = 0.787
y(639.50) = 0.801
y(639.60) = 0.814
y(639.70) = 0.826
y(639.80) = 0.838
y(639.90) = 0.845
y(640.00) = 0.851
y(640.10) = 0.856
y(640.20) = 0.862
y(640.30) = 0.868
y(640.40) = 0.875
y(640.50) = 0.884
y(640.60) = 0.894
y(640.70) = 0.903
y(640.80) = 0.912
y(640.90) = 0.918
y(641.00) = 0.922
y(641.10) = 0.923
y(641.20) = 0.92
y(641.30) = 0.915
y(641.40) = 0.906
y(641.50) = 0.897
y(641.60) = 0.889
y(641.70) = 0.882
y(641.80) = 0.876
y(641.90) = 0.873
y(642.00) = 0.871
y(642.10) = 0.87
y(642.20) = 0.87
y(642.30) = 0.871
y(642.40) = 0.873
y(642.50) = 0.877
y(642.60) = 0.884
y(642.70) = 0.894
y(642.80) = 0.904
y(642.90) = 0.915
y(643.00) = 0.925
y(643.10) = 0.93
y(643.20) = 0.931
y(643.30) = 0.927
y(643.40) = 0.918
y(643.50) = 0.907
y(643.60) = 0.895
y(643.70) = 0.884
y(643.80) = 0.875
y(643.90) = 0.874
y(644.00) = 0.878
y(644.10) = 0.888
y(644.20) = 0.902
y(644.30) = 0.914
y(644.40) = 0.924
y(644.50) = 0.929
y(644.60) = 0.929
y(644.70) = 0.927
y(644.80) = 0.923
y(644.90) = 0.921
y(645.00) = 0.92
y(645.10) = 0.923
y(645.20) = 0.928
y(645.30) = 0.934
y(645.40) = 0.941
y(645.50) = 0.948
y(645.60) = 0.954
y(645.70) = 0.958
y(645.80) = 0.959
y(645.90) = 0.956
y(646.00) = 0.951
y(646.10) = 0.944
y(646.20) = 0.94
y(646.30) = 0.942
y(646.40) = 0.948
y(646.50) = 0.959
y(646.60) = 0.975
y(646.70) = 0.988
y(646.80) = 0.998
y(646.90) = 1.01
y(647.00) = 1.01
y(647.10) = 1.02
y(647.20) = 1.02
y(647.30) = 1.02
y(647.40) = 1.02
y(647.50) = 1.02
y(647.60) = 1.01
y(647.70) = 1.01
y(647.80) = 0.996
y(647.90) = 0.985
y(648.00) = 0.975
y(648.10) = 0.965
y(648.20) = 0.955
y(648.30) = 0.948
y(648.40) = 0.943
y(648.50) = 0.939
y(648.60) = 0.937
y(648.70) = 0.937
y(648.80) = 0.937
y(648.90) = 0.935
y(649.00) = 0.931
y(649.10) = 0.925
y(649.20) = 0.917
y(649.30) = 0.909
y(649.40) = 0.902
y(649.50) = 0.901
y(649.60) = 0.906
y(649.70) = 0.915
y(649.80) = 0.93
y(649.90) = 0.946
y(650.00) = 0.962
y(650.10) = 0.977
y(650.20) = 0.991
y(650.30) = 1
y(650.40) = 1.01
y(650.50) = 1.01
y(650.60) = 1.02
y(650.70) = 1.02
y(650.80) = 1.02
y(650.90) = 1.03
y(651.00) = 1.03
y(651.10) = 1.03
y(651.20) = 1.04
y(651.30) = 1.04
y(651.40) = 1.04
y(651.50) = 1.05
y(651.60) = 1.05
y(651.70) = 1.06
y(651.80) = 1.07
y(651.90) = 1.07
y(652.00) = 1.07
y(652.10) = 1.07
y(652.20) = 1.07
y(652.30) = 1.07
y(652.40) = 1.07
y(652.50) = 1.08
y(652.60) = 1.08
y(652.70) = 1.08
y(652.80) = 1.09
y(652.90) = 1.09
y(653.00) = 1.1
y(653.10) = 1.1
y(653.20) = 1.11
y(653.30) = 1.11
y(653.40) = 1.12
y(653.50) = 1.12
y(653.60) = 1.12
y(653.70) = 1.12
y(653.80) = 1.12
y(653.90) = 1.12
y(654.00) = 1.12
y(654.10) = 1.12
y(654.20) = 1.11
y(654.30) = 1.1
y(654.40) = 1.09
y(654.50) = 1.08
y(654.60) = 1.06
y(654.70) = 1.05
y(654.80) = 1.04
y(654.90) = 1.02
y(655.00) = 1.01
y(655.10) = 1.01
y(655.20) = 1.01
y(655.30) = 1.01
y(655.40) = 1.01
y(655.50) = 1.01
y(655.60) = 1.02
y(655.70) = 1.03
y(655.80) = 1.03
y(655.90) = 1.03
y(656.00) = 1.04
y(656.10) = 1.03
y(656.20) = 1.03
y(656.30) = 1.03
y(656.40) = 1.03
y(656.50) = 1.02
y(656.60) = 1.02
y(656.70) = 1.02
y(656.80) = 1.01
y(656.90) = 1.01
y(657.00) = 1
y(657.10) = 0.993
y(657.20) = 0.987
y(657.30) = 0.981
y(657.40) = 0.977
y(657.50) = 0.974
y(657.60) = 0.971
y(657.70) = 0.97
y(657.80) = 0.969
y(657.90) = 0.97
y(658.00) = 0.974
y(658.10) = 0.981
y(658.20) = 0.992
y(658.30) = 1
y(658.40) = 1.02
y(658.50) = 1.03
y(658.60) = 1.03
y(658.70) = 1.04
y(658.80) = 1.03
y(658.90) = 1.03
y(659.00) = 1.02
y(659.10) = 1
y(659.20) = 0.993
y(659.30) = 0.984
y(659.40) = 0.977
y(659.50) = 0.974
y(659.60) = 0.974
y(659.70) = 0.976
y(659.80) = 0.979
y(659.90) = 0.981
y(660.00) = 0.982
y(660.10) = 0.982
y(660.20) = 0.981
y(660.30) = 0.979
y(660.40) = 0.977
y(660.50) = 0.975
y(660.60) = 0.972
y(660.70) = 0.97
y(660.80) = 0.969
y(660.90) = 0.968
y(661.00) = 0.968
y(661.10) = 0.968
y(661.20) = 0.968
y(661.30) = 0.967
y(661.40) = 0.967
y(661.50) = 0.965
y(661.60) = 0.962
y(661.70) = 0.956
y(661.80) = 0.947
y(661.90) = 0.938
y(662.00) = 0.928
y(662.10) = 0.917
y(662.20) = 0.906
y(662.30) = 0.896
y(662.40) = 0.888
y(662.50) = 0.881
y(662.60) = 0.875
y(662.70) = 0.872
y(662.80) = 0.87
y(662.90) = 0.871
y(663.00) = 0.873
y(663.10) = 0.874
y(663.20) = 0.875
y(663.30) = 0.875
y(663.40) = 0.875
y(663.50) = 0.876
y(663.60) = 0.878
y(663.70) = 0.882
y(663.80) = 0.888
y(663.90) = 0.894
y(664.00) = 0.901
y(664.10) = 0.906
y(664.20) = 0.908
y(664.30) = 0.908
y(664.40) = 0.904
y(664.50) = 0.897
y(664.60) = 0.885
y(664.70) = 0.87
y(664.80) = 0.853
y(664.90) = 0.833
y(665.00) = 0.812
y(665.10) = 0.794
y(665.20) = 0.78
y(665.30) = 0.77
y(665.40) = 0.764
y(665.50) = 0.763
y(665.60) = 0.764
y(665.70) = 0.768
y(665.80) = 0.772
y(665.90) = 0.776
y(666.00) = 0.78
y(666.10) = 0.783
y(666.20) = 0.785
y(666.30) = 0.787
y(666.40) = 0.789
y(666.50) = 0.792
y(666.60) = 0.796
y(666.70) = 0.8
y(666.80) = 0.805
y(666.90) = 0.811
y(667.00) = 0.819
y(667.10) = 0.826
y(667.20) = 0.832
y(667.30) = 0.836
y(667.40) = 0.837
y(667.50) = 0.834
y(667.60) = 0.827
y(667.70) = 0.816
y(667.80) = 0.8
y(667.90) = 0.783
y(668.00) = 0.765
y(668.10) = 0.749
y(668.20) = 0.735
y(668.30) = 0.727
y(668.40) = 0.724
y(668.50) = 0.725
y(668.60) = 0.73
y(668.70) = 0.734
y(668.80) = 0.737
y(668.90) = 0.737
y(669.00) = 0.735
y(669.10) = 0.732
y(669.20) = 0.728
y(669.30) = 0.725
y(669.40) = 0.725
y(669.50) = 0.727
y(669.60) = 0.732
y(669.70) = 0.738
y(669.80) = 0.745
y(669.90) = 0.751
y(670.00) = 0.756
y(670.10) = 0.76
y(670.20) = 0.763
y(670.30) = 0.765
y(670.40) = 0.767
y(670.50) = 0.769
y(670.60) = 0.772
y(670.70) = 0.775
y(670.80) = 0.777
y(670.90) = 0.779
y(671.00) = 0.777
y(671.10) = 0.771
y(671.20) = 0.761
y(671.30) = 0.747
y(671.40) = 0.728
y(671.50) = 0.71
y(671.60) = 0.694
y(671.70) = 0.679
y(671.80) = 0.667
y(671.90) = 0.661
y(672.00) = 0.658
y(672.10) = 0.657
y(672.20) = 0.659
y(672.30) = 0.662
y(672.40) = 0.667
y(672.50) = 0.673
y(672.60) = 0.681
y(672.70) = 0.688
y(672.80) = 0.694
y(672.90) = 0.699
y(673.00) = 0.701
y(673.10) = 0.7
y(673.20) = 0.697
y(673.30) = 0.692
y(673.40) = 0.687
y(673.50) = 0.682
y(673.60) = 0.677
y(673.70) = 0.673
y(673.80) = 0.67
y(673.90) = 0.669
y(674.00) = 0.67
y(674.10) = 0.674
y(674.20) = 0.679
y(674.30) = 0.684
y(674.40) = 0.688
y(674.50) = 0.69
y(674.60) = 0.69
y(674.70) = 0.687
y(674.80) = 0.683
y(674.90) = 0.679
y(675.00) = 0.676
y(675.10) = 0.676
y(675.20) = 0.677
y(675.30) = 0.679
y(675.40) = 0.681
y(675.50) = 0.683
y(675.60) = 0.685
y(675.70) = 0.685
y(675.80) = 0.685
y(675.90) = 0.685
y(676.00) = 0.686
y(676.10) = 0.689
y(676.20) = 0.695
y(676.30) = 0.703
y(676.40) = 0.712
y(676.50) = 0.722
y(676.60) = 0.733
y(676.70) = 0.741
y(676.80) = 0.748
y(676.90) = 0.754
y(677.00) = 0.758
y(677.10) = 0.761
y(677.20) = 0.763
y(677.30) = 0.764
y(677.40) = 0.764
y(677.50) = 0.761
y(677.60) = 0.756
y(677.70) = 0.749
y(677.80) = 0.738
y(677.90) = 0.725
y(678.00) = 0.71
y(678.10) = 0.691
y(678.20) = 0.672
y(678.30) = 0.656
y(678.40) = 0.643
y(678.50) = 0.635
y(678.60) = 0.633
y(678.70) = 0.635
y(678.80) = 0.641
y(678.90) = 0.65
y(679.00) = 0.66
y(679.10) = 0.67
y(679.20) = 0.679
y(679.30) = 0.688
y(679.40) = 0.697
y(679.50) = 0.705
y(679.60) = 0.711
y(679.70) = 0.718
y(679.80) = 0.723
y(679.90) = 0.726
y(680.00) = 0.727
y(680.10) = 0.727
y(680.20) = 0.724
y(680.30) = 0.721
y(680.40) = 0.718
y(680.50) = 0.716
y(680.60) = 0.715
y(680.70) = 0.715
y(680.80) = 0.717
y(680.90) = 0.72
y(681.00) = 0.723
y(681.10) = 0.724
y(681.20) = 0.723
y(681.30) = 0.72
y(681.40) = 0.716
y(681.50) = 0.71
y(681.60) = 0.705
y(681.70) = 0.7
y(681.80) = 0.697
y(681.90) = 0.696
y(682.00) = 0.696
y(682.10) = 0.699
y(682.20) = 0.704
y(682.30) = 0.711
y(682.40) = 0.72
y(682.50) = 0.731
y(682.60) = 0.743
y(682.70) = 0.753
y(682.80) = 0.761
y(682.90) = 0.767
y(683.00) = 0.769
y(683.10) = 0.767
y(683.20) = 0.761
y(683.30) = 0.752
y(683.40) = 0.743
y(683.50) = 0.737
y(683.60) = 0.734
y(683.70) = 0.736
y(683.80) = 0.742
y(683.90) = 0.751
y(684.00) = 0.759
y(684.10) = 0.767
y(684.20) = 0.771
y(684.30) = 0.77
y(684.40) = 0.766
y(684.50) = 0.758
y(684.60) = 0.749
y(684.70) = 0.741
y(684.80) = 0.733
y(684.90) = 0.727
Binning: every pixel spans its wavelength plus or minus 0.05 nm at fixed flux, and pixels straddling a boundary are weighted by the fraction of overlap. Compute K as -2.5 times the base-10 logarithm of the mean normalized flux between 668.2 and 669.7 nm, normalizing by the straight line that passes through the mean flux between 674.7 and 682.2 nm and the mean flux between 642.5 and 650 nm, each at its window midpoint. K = 0.06 mag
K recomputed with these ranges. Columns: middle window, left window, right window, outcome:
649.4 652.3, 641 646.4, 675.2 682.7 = -0.163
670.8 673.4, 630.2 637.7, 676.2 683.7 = 0.035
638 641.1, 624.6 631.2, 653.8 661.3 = -0.081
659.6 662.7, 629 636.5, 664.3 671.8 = -0.232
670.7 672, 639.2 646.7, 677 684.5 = 0.053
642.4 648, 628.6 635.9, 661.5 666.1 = -0.199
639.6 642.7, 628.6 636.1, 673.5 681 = -0.213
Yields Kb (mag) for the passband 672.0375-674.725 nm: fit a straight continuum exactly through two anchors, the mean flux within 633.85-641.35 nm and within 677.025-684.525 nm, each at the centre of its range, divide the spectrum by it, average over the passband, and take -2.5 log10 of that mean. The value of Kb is 0.08 mag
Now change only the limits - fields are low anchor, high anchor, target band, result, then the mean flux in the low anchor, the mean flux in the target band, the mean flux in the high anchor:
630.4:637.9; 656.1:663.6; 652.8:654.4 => -0.21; 0.764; 1.11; 0.966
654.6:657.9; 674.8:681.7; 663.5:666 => 0.07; 1.01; 0.84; 0.705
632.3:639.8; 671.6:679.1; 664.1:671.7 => -0.11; 0.777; 0.781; 0.691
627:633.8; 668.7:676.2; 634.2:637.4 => -0.18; 0.665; 0.795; 0.707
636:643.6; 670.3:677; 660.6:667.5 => -0.17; 0.83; 0.867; 0.701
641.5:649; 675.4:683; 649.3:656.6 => -0.18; 0.935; 1.04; 0.711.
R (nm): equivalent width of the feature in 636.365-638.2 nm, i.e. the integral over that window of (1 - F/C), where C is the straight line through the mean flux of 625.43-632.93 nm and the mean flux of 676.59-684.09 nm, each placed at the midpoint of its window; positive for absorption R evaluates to -0.389 nm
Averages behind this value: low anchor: 0.625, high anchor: 0.719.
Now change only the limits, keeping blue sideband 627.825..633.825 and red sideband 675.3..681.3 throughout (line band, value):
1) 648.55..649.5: -0.321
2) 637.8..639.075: -0.100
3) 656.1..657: -0.422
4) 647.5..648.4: -0.379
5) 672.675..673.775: 0.023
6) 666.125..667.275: -0.170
